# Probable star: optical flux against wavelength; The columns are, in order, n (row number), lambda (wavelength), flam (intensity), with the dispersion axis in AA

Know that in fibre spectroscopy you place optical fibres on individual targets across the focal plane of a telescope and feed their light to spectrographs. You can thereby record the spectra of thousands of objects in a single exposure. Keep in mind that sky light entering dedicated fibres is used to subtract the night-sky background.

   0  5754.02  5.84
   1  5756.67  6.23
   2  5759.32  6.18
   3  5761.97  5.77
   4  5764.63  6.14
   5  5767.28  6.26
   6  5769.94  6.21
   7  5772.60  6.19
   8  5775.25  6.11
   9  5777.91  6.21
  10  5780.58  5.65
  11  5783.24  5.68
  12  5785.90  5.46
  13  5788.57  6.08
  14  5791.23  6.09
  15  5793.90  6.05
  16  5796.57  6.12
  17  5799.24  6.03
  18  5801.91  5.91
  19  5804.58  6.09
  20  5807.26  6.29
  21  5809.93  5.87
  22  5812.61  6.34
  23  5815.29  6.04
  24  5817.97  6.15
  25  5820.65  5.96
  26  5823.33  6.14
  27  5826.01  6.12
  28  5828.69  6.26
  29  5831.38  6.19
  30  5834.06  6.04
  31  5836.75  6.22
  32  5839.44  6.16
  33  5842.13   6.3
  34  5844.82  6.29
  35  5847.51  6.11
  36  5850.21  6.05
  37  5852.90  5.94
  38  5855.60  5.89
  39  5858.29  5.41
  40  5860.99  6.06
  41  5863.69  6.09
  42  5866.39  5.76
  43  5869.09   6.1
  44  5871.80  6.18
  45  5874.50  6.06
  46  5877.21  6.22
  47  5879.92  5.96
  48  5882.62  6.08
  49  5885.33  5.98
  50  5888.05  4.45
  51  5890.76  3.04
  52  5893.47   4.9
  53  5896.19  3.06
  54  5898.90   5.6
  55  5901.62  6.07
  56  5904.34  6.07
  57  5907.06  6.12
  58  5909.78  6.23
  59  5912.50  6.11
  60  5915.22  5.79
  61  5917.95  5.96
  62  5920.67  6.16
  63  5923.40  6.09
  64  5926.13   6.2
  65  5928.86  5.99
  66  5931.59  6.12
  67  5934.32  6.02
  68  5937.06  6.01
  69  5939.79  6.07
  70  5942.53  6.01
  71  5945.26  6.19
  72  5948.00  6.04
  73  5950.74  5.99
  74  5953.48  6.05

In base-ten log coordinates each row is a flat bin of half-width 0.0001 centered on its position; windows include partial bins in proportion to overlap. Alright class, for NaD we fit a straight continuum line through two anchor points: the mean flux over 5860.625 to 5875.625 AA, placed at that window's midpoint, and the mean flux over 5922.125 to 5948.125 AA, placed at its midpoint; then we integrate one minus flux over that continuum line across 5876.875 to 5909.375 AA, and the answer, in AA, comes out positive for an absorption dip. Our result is 4.1 AA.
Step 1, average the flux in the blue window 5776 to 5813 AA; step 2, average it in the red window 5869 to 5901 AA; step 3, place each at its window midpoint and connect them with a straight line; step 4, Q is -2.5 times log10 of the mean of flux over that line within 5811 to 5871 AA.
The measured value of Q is -0.08 mag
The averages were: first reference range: 5.98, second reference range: 5.29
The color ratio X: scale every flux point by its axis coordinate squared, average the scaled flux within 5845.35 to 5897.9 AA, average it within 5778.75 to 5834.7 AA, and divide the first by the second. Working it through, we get 0.94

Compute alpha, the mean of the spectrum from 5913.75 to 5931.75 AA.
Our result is 6.04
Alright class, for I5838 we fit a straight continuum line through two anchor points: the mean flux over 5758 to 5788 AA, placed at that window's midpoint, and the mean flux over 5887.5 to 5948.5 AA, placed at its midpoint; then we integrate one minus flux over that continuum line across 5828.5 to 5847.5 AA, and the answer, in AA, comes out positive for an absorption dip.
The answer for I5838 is -1.1 AA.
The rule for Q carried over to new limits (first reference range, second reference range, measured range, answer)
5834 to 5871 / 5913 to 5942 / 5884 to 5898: 0.36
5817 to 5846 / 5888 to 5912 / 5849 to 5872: -0.04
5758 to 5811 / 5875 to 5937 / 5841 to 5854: -0.06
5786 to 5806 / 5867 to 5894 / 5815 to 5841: -0.06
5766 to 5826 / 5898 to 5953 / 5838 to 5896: 0.06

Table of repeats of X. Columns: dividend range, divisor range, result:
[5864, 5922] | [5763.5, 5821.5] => 0.96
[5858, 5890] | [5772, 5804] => 1.01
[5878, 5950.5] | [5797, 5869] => 0.97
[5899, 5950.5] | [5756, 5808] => 1.05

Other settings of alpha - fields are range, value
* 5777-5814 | 5.99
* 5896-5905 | 5.41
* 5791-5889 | 6.03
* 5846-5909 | 5.62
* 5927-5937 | 6.04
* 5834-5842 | 6.18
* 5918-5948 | 6.08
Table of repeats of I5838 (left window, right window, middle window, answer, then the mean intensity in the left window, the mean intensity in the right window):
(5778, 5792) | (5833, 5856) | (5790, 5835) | -1.1 AA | 5.82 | 6.12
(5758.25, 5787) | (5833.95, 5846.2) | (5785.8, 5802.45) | 0.2 AA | 5.99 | 6.22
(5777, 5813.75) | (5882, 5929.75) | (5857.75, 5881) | -1.3 AA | 5.99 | 5.54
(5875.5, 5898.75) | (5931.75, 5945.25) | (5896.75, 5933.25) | -2.6 AA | 5.01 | 6.05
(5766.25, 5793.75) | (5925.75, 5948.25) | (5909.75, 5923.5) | 0.1 AA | 5.99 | 6.07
